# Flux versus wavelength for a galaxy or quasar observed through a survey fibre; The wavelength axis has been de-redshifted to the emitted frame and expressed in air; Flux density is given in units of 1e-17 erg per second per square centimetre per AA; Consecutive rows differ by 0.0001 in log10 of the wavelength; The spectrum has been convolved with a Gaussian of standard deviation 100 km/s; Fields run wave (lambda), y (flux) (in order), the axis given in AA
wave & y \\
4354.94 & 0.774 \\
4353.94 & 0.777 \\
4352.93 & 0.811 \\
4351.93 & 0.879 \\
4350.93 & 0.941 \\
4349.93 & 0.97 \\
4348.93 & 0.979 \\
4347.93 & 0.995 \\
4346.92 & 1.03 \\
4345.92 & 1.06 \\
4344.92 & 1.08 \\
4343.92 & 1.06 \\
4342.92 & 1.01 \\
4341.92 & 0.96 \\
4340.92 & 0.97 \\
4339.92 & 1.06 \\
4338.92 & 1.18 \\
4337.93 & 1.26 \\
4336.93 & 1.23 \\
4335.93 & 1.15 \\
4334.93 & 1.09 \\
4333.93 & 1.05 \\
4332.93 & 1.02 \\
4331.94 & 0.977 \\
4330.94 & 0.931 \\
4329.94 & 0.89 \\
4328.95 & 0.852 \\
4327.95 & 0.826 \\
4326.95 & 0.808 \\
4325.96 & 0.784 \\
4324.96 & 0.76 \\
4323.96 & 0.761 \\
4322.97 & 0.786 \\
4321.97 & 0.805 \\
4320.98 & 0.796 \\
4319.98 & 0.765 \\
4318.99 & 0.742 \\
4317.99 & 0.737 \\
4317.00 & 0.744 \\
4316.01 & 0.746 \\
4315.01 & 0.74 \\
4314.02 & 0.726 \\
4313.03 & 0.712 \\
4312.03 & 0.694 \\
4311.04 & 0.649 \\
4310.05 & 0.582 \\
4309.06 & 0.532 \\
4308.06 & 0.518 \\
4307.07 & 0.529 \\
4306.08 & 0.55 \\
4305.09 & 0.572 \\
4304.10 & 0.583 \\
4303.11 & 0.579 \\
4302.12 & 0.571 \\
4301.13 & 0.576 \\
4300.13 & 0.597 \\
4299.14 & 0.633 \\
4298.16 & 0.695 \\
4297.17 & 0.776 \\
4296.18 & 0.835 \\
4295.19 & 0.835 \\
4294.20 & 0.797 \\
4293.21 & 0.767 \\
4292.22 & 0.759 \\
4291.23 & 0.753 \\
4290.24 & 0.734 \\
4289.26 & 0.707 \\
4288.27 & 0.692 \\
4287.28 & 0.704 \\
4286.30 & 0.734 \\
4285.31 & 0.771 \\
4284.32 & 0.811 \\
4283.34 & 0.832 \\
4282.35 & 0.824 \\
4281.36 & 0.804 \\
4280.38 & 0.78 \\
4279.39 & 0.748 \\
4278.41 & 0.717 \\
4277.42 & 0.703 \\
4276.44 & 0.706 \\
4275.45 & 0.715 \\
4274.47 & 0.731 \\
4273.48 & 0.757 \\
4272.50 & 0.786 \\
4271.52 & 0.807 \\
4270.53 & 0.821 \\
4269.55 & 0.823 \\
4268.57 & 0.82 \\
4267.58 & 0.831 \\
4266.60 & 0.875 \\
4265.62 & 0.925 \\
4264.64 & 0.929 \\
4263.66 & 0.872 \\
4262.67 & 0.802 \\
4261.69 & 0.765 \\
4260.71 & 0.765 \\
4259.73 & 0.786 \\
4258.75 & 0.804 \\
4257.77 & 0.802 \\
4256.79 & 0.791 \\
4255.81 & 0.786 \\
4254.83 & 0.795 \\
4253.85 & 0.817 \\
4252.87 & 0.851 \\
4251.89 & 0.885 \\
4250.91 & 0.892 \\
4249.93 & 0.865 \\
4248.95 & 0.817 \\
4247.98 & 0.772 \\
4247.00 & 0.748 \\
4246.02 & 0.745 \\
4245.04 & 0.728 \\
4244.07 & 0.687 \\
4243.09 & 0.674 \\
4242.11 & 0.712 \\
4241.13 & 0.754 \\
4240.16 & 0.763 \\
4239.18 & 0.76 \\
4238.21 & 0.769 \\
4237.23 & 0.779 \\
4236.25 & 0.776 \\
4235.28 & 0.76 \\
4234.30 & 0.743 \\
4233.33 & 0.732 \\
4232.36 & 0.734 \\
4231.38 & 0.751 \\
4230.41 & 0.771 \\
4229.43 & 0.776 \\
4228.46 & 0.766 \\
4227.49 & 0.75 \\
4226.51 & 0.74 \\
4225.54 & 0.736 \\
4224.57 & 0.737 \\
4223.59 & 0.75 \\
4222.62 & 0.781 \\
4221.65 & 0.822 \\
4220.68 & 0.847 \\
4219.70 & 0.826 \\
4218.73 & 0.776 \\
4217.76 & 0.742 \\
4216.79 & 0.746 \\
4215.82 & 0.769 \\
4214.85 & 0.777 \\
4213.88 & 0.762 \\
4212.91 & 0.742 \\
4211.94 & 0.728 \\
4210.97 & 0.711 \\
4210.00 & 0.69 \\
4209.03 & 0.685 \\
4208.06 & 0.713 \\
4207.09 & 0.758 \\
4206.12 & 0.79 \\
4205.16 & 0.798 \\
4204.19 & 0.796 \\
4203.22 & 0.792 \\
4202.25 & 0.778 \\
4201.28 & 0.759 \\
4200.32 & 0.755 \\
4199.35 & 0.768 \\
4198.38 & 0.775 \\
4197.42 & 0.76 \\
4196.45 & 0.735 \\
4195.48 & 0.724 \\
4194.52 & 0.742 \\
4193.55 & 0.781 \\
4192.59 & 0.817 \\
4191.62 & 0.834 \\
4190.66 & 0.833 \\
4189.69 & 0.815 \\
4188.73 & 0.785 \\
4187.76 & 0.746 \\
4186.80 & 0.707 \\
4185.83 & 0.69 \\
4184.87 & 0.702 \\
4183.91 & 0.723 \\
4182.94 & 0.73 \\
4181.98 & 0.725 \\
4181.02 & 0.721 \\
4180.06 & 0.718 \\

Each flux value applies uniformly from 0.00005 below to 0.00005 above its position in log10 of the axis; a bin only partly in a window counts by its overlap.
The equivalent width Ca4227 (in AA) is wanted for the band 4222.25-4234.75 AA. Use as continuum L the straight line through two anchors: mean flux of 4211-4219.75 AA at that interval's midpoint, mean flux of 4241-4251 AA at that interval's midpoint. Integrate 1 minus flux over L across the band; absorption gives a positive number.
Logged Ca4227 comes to 0.1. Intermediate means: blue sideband 0.758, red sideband 0.758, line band 0.751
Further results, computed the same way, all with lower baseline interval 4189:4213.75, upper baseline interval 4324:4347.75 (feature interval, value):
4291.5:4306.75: 4.2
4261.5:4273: 0.5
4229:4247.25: 1.8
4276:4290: 2.4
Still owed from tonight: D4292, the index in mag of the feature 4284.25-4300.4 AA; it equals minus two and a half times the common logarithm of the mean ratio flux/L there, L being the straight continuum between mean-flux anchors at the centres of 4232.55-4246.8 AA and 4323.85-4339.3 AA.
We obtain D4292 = 0.18 mag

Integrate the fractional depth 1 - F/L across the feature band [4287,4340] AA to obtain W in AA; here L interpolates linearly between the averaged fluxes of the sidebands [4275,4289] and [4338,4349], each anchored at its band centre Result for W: 7.5 AA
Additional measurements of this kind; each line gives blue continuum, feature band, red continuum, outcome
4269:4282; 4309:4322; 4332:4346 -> 3.4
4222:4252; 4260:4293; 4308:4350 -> 1.3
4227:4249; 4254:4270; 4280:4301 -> -1.6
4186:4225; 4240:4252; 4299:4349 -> 0.3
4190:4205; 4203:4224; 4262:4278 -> 0.5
